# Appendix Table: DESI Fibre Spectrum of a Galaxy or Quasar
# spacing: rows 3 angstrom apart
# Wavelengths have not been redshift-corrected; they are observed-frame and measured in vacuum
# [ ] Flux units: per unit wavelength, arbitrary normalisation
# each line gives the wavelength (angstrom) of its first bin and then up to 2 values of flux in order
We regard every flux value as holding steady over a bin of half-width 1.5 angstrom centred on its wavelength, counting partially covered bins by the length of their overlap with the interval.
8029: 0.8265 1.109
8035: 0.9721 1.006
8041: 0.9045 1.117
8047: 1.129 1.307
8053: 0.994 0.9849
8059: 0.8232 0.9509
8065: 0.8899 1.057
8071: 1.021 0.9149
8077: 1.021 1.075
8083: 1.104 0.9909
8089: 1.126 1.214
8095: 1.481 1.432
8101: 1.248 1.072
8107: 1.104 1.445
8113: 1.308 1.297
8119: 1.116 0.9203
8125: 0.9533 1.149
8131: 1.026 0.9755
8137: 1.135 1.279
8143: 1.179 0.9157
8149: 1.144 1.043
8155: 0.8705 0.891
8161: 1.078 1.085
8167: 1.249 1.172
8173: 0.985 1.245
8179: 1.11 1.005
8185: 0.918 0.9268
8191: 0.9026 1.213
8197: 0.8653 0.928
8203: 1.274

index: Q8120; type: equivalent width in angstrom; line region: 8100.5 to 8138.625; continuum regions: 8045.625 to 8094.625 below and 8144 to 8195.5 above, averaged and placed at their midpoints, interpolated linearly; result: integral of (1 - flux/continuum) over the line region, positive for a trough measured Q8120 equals -3.1 angstrom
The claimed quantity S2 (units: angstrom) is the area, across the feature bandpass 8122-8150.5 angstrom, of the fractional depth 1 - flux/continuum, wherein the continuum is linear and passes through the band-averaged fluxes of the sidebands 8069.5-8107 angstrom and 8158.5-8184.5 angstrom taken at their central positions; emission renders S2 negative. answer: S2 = 1.1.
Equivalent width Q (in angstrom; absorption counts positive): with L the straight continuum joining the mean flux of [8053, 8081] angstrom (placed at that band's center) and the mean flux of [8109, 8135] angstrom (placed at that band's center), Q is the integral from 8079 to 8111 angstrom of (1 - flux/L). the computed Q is -4.71 angstrom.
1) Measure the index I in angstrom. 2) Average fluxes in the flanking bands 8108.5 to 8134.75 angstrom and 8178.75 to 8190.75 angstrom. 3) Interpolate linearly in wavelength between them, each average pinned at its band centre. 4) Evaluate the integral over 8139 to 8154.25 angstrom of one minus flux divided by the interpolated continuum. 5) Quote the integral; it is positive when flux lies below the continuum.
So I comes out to -0.3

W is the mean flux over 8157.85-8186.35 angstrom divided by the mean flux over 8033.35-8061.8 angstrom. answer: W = 1.1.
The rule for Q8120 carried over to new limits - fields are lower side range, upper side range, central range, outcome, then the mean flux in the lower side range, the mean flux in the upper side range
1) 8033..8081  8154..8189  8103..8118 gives -3.2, 1.01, 1.05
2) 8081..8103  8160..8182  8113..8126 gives 0.9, 1.22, 1.12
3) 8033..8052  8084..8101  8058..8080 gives 3.8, 1.07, 1.24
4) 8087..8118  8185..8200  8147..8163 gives 1.3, 1.27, 0.966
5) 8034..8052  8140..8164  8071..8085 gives 0.5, 1.07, 1.04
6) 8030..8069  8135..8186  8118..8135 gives 0.6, 1.02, 1.08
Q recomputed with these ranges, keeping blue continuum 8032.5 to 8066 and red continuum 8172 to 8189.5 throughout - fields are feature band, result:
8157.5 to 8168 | -0.6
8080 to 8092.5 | -1.0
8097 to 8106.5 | -1.9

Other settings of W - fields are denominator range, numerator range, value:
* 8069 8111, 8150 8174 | 0.91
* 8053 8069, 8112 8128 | 1.18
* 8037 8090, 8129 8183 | 1.05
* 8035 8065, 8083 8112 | 1.21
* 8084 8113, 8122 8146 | 0.87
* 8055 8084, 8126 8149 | 1.11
